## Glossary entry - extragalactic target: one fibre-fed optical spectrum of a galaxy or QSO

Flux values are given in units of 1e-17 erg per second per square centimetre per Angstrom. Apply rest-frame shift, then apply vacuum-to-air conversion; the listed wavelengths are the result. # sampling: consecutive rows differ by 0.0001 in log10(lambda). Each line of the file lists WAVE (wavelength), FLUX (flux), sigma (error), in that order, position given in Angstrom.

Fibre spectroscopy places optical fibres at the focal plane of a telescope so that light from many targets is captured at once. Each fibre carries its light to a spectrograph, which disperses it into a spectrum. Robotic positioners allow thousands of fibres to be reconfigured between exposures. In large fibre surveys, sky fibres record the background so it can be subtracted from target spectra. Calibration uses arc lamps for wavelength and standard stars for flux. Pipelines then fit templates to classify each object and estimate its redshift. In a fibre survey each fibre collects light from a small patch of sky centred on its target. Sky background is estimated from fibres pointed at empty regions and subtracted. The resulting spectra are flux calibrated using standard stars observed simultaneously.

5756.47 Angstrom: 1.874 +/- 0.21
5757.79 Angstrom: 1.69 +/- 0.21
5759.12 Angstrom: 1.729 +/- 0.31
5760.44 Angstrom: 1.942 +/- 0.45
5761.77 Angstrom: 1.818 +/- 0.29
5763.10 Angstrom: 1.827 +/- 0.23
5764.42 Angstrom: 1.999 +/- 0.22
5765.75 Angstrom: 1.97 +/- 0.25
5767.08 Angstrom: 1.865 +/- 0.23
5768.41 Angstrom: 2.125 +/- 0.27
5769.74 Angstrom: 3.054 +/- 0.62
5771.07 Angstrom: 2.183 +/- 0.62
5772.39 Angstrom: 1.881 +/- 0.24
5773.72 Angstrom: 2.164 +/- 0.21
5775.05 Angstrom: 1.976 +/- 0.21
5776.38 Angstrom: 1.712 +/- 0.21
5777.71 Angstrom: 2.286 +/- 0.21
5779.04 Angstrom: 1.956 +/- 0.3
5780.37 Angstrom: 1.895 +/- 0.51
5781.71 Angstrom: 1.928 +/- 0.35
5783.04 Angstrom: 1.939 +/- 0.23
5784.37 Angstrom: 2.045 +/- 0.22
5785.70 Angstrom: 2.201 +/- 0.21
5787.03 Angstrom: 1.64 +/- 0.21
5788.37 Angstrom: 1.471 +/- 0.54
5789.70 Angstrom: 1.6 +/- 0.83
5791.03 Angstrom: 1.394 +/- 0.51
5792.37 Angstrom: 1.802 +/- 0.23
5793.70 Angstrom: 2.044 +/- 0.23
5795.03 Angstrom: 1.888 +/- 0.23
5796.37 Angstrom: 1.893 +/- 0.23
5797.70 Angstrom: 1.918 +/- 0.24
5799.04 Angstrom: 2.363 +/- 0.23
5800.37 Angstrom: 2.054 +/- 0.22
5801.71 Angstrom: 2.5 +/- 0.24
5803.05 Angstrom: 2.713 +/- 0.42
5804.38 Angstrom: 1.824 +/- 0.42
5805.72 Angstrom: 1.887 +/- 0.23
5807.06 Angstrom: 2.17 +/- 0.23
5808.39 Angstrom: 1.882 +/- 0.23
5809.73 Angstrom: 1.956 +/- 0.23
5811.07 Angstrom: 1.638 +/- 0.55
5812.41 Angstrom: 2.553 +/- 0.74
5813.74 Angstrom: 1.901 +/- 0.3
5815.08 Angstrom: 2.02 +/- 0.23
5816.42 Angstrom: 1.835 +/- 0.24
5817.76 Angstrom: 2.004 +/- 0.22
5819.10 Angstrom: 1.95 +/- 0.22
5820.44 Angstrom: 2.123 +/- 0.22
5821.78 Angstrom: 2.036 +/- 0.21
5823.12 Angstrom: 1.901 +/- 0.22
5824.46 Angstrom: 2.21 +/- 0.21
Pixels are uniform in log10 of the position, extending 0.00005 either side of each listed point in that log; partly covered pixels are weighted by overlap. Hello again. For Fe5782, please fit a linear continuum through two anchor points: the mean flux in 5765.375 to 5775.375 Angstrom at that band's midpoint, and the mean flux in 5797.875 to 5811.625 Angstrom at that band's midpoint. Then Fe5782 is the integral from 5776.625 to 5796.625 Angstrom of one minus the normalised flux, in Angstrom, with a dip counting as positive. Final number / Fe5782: 2.5 Angstrom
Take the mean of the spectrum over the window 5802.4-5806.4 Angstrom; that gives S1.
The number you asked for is 2.14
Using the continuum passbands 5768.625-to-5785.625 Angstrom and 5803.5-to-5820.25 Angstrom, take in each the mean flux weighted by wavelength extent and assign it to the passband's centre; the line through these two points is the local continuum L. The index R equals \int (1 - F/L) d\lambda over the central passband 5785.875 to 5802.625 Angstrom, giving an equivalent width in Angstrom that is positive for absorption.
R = 1.10 Angstrom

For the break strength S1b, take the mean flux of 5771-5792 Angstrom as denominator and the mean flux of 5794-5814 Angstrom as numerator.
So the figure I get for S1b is 1.10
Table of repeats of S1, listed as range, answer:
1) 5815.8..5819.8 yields 1.93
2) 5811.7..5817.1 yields 2.08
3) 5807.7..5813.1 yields 2.01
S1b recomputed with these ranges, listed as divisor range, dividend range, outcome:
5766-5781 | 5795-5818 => 0.98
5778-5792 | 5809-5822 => 1.10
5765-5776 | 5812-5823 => 0.95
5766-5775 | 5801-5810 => 0.98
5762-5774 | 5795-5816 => 0.98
